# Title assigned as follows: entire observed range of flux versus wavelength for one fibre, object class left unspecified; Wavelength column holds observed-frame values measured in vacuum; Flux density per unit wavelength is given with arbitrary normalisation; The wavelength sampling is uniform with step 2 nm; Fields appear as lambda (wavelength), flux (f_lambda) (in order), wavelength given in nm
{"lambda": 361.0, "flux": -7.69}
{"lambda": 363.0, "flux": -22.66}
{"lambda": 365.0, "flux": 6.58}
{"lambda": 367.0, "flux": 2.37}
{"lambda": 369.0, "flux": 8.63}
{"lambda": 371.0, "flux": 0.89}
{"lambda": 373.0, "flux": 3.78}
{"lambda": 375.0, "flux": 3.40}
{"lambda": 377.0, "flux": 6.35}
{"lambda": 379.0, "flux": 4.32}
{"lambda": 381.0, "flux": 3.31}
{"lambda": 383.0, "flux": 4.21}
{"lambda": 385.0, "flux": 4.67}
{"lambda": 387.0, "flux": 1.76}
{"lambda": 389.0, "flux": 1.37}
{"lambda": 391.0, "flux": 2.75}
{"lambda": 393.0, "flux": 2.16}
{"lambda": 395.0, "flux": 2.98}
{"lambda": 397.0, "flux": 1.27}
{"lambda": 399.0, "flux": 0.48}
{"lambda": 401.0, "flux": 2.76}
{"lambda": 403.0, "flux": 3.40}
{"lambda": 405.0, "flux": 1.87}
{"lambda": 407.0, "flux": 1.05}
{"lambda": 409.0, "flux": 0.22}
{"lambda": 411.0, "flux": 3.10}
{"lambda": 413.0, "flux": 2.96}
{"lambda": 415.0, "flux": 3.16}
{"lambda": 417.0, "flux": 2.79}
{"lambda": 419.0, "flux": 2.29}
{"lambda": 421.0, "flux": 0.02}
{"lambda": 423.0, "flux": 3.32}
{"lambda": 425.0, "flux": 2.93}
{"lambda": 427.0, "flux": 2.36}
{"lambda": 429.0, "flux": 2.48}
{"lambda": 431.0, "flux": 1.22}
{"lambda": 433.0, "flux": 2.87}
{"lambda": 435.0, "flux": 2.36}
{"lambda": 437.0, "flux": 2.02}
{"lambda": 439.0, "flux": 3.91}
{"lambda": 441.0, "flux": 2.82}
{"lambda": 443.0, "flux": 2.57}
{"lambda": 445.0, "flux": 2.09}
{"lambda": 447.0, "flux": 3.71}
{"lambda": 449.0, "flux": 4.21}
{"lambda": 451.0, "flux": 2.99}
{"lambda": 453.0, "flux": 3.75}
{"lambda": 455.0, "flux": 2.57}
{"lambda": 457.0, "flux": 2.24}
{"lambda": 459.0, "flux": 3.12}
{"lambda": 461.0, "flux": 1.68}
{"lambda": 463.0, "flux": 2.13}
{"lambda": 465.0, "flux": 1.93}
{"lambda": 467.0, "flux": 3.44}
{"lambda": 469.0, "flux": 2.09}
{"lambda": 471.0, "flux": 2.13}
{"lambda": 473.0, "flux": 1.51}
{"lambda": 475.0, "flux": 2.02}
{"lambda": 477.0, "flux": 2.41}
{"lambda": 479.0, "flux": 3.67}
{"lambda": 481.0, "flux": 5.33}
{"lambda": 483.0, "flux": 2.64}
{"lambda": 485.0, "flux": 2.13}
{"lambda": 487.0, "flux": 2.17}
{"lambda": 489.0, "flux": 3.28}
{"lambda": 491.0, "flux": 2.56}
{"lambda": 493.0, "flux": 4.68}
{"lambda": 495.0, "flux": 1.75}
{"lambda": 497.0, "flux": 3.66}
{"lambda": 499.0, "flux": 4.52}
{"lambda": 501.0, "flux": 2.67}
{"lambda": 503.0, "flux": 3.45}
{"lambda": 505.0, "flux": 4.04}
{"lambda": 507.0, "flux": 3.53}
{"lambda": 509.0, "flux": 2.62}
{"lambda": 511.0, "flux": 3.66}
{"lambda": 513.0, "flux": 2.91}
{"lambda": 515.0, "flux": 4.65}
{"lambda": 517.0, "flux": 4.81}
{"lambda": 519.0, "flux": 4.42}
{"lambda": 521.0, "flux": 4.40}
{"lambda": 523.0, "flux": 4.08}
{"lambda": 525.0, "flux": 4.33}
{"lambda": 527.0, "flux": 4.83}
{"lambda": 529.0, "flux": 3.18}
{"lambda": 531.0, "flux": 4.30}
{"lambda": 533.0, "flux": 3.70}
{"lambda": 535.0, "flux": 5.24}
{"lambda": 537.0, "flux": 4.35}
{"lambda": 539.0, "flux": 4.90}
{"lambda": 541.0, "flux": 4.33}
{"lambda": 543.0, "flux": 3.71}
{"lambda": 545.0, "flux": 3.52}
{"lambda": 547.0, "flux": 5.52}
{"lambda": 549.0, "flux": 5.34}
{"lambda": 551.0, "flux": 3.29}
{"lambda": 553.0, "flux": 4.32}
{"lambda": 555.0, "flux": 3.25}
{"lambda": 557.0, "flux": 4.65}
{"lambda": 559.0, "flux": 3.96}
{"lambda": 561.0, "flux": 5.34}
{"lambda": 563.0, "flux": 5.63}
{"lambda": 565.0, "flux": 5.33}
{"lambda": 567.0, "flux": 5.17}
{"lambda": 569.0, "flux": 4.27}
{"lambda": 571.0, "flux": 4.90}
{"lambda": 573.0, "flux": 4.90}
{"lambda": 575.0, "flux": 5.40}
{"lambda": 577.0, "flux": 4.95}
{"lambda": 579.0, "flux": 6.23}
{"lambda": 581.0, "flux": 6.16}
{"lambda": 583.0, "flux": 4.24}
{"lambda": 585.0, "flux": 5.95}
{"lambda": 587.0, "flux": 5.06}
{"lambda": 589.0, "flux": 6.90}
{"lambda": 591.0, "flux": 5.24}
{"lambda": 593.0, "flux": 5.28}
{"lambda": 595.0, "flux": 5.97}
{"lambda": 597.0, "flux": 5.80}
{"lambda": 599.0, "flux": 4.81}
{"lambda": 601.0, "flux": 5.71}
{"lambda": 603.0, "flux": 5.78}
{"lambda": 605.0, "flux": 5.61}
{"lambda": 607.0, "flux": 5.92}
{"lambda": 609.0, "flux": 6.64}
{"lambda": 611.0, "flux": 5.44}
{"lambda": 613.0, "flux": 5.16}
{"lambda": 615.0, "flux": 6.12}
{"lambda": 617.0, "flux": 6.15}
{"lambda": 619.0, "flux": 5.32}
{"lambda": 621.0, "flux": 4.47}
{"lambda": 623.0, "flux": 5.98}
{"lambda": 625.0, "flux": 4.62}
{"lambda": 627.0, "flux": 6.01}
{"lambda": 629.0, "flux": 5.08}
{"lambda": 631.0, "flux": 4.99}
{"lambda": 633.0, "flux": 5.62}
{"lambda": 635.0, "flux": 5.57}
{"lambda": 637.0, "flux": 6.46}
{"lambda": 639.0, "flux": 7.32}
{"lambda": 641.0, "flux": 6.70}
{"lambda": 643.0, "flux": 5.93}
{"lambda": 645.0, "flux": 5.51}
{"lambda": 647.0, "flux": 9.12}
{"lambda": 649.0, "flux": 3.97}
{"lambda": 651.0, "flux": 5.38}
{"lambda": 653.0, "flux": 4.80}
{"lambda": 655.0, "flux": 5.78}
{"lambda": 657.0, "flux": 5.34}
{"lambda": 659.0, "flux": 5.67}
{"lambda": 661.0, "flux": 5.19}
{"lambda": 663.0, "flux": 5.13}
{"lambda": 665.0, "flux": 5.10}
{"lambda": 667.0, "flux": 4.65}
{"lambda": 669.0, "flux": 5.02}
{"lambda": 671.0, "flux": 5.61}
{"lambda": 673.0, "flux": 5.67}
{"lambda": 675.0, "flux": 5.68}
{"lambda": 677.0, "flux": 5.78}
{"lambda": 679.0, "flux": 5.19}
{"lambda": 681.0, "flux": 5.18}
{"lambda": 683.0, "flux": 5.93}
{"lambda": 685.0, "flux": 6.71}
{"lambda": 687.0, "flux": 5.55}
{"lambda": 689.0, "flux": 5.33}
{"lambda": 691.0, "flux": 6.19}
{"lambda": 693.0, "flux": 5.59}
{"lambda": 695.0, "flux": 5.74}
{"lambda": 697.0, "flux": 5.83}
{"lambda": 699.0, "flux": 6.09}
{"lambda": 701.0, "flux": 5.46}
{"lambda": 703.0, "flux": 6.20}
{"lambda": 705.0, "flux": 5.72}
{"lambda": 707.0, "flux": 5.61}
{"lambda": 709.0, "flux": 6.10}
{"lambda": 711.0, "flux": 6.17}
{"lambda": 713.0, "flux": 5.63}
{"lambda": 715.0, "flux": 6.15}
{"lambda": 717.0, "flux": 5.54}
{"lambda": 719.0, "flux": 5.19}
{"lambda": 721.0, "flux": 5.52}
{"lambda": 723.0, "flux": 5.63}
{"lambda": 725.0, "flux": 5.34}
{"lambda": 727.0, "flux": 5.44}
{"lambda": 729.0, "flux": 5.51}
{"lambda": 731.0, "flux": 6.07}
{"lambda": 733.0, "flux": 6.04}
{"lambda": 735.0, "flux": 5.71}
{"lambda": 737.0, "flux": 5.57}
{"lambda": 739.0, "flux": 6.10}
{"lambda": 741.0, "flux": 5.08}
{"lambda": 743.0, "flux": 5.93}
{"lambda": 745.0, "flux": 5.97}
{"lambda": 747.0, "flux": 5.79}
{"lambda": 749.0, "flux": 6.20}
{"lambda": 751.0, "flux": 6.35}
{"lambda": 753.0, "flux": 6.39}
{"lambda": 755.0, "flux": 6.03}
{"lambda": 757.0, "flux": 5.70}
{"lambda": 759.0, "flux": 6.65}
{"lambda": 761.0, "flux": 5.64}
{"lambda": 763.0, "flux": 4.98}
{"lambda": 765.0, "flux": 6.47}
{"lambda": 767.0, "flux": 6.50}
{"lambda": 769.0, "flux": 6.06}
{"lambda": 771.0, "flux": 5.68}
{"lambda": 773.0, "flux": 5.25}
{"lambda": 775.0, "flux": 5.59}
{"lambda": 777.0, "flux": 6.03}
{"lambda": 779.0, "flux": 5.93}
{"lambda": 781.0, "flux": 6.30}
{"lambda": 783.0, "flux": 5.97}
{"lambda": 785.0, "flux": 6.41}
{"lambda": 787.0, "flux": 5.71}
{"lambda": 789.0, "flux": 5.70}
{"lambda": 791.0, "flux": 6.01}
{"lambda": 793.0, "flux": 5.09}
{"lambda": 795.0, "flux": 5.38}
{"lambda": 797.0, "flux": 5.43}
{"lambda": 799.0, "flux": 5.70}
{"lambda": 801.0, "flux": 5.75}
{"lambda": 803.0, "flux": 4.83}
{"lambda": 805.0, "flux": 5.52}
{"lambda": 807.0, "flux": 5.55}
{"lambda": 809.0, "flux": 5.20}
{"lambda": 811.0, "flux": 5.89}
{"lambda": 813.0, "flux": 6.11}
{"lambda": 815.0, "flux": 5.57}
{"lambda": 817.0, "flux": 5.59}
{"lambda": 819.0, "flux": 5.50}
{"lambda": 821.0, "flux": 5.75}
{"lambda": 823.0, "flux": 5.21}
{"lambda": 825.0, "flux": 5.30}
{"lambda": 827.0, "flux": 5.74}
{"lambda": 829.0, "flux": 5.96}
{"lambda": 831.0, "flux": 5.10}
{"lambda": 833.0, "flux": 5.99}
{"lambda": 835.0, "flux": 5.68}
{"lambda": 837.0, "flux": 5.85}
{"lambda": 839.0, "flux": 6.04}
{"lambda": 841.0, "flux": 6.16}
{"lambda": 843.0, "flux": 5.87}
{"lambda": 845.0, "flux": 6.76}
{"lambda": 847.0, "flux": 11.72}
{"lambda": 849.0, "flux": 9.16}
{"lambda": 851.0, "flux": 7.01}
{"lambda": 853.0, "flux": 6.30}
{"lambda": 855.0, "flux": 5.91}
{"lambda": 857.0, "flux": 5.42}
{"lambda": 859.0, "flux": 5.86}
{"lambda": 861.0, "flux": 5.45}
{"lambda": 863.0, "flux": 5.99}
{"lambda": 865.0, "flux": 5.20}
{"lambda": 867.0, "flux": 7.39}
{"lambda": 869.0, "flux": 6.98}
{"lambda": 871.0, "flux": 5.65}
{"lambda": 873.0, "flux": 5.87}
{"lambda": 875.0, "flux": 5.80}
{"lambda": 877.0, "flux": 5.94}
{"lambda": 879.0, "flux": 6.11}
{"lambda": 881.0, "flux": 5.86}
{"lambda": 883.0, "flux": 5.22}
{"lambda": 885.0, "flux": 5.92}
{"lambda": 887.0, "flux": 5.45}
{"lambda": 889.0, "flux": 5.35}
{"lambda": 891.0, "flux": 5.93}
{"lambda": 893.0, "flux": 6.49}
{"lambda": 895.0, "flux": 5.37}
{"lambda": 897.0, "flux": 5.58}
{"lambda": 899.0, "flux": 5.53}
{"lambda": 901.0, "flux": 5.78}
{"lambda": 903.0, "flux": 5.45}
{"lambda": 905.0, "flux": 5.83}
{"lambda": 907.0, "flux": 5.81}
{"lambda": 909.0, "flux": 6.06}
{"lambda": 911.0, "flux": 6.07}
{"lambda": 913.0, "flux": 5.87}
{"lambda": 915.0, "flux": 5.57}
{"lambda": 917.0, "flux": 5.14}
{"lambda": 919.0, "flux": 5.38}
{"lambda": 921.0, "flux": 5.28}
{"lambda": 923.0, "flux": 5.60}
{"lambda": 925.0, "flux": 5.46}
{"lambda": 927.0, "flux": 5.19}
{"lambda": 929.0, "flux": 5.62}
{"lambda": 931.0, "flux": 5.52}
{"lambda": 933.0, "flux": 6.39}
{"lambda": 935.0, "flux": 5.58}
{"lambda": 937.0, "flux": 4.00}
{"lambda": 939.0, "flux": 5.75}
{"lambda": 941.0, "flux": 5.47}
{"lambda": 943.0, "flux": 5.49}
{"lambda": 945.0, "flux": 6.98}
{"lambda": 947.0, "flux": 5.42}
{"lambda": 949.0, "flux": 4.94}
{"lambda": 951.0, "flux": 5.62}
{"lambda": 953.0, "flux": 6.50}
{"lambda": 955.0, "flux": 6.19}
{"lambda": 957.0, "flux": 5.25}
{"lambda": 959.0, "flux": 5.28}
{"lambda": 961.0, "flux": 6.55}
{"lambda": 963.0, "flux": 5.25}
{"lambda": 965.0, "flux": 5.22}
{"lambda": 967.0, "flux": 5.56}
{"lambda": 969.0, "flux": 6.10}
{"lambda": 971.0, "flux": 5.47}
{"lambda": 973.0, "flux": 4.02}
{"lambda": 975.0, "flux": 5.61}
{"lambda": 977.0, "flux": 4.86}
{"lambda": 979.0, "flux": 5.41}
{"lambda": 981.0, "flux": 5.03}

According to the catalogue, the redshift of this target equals 0.29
